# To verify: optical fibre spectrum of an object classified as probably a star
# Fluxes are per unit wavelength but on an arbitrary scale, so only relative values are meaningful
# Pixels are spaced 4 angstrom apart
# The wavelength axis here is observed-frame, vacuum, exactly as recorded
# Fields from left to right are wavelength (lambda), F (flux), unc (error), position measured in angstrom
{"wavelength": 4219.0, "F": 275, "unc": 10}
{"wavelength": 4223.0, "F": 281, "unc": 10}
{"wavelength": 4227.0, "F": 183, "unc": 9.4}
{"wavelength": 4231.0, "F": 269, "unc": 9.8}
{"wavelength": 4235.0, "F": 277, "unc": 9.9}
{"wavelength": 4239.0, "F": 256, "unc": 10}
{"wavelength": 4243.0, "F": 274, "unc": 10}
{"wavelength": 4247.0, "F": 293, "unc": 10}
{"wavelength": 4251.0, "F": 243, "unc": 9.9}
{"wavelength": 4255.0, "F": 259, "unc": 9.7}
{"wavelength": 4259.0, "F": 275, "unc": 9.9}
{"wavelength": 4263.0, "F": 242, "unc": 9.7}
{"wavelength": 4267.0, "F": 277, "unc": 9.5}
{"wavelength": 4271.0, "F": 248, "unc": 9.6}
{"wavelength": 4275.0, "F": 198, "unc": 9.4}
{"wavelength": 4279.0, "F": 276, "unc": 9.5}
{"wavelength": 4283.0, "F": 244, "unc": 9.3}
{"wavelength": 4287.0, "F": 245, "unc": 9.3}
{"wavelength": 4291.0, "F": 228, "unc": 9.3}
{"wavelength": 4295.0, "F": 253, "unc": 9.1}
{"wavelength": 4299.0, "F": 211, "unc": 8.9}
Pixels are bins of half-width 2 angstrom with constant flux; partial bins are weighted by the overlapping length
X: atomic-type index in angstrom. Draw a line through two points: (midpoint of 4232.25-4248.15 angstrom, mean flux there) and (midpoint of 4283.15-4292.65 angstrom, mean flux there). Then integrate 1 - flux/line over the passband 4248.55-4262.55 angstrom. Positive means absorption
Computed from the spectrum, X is 0.21 angstrom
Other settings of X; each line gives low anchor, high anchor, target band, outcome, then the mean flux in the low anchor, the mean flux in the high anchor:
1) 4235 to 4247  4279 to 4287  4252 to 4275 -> 0.6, 272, 252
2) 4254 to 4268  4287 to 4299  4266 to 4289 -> 0.2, 263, 236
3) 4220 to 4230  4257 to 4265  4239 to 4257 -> -1.0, 240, 258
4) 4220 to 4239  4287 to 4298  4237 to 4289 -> -2.2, 254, 239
